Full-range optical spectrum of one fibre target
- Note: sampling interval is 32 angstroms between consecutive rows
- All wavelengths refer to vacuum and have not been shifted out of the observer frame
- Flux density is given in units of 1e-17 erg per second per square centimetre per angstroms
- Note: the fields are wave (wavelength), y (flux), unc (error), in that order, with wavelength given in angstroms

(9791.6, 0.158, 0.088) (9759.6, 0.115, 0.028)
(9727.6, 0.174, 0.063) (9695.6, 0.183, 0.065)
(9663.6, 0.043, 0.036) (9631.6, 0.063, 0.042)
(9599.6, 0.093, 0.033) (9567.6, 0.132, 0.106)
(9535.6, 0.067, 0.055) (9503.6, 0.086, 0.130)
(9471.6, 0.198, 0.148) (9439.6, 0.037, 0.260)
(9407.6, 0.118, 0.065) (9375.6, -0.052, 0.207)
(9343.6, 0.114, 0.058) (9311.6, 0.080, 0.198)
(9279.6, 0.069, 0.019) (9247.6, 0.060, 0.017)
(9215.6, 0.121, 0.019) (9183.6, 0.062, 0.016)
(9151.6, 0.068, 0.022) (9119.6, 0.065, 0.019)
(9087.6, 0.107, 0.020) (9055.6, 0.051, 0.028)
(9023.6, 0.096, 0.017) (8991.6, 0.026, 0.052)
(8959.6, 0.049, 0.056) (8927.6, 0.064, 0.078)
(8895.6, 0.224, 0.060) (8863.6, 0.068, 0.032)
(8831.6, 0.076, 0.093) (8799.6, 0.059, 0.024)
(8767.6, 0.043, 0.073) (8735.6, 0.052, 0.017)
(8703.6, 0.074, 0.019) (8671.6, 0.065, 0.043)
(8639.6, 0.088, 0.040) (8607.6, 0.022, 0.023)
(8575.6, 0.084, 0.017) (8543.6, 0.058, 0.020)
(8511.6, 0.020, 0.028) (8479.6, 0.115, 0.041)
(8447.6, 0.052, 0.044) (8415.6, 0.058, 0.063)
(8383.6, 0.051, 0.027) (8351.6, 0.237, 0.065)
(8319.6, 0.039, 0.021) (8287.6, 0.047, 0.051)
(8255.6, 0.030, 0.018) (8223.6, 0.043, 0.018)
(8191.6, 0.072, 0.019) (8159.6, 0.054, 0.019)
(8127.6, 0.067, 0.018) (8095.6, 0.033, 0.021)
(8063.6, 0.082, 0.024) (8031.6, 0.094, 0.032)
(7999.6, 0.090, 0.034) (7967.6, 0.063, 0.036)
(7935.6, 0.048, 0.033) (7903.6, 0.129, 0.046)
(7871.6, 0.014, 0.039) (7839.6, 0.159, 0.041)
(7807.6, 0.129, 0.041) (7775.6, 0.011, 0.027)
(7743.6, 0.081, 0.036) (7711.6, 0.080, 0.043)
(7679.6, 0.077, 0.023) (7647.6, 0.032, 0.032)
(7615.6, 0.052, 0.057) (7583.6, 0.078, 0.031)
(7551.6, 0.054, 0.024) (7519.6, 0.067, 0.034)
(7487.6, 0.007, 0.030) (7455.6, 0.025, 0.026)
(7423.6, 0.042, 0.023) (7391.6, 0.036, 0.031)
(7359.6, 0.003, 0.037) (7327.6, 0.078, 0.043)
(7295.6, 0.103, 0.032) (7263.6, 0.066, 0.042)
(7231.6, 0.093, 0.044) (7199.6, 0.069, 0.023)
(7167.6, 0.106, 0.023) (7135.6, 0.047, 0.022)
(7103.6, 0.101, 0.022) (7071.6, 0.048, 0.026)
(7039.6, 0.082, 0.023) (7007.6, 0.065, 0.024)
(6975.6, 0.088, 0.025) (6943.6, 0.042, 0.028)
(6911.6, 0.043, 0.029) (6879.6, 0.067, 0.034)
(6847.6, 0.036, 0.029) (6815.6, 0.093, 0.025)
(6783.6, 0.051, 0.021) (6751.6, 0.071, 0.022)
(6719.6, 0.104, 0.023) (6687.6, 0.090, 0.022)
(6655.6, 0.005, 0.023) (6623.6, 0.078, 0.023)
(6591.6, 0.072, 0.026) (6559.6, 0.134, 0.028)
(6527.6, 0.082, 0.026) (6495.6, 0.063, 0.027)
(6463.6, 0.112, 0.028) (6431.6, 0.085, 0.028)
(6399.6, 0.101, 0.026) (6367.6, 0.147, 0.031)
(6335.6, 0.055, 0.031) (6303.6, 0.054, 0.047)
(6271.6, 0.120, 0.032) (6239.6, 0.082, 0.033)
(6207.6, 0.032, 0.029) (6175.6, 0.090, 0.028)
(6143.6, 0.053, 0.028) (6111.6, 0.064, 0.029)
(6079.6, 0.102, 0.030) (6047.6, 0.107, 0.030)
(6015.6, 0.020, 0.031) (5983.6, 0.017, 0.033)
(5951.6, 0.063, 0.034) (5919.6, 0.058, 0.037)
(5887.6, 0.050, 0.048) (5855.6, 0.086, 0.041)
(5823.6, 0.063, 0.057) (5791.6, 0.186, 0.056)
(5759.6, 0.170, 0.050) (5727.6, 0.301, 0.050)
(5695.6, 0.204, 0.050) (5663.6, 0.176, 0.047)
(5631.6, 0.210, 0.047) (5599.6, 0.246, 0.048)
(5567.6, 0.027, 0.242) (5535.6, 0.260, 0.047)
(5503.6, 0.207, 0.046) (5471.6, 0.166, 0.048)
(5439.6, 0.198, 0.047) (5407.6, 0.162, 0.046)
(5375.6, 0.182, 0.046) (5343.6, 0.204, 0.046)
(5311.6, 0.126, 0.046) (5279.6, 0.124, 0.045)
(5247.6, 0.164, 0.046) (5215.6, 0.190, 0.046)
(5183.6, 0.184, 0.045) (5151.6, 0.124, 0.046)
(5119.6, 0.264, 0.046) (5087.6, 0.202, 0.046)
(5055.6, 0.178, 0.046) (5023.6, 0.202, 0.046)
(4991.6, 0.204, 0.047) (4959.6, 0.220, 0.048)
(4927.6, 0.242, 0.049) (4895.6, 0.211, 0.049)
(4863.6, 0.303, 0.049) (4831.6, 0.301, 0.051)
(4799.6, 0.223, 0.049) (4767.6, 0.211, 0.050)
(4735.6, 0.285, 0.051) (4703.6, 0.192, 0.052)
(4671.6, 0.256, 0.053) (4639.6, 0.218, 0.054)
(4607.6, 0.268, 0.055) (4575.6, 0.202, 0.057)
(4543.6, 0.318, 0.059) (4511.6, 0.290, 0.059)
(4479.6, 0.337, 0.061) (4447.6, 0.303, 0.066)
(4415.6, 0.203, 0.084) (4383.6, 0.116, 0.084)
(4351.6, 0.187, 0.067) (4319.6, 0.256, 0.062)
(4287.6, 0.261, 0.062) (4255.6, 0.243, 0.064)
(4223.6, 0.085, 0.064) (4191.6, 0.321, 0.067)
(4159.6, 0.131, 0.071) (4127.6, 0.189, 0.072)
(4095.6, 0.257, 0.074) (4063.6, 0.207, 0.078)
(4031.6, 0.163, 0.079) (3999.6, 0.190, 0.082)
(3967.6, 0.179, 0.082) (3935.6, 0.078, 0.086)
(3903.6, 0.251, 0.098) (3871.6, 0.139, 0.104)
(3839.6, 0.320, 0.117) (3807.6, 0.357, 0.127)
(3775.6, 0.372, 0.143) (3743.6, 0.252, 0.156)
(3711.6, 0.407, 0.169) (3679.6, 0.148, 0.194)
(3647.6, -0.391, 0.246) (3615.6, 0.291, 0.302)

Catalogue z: 1.05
